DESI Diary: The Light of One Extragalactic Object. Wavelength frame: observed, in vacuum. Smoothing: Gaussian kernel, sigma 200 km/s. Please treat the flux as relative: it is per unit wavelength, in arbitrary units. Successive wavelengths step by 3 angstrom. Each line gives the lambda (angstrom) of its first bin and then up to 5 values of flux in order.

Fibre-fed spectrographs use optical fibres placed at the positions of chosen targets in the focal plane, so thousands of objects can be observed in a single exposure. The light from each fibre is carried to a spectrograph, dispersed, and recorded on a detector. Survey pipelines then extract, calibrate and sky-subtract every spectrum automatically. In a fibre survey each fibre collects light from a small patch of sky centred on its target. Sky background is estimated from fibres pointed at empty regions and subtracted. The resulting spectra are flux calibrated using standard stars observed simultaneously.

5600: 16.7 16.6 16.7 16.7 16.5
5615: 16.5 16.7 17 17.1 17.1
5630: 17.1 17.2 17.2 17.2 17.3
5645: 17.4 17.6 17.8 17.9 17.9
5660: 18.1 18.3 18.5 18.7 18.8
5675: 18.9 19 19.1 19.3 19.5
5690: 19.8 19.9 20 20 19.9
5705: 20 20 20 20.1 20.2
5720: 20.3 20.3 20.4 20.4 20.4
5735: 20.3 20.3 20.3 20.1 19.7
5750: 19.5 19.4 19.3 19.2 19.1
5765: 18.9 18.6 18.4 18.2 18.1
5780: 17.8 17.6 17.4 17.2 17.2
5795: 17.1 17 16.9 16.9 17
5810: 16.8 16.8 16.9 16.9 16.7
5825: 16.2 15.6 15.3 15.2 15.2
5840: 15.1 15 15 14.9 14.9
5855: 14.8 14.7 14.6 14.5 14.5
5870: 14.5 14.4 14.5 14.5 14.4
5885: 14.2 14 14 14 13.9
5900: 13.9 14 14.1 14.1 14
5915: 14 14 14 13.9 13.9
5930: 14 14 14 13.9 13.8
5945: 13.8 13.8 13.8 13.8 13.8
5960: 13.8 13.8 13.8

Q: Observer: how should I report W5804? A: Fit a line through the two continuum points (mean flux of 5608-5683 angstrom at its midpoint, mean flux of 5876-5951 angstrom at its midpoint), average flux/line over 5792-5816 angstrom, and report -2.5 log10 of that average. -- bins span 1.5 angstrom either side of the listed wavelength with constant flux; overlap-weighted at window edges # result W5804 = -0.10 mag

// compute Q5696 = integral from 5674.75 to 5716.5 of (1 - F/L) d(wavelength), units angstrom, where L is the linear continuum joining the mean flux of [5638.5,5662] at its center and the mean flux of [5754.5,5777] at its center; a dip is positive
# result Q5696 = -3.7 angstrom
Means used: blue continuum 17.7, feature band 19.7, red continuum 18.8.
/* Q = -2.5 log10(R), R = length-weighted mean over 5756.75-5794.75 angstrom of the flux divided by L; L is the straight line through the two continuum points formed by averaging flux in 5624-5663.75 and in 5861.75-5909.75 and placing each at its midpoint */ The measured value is -0.15 mag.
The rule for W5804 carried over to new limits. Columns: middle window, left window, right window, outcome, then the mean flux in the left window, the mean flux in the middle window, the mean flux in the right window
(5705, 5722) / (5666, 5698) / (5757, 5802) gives -0.071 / 19.3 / 20.1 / 17.9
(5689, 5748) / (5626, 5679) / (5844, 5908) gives -0.193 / 17.9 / 20.1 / 14.4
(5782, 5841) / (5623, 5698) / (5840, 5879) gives -0.066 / 18.3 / 16.6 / 14.7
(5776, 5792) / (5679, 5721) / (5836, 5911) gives -0.020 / 19.8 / 17.6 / 14.5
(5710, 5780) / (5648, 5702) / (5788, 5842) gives -0.112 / 18.9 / 19.6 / 16.4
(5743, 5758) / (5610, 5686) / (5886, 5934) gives -0.199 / 17.8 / 19.6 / 14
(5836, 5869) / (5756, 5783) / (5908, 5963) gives 0.097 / 18.5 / 14.8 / 13.9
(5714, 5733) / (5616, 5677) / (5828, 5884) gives -0.217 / 17.7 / 20.3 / 14.8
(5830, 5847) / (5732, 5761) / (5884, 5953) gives 0.106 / 19.8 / 15.1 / 14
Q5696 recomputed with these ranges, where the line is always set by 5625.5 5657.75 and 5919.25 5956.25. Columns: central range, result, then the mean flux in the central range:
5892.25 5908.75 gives 0.40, 14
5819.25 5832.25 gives -0.71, 16.1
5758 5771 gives -2.38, 18.9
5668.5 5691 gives -2.89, 19.1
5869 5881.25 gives 0.14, 14.5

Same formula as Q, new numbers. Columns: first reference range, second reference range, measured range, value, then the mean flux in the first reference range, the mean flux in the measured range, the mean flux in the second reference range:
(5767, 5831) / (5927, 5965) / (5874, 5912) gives 0.068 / 17.1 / 14.1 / 13.9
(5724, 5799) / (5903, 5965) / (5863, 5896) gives 0.086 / 18.9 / 14.3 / 13.9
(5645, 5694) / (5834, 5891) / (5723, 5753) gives -0.169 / 18.6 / 20.1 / 14.6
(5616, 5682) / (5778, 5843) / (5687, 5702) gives -0.141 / 17.8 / 19.9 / 16.6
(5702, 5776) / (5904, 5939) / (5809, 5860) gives 0.074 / 19.7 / 15.6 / 14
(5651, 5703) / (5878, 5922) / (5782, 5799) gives -0.049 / 19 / 17.2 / 14.1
